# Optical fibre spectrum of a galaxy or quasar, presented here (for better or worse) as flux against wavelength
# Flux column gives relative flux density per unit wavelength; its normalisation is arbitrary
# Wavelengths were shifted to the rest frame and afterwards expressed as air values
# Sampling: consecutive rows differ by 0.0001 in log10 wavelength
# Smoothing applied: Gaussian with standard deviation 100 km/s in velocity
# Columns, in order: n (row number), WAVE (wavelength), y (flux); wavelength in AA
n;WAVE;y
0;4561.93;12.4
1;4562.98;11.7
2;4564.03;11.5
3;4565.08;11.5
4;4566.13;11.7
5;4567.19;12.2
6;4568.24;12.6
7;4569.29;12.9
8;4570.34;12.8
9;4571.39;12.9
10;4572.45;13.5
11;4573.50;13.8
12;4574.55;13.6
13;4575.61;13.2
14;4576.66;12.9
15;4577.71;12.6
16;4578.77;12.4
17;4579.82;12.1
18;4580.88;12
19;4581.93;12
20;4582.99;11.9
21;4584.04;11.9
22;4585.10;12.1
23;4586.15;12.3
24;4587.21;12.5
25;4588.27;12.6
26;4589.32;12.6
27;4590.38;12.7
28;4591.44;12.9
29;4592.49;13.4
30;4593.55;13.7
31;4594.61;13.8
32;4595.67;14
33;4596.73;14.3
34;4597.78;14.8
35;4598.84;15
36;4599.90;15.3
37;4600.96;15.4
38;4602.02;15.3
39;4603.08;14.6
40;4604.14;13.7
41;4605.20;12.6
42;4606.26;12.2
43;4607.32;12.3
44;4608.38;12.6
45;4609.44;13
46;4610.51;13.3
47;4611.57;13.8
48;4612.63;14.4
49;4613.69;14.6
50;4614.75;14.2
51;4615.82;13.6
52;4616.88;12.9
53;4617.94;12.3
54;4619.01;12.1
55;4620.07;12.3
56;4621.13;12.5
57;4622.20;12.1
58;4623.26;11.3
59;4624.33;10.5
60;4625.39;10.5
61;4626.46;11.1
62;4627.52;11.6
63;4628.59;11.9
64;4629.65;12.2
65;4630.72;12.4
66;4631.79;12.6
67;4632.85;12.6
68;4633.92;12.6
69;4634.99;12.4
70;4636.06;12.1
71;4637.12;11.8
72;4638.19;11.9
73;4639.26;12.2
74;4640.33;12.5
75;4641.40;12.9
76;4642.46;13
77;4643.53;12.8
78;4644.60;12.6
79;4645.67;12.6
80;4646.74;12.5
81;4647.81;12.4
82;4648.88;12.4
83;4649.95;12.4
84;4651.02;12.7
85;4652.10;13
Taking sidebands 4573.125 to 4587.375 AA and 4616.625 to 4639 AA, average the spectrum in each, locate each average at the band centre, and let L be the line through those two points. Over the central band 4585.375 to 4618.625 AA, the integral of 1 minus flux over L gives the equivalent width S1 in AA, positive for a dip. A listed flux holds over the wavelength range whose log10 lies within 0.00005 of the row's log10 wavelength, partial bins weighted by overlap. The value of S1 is -3.5 AA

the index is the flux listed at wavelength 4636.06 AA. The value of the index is 12.1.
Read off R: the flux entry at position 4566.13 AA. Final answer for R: 11.7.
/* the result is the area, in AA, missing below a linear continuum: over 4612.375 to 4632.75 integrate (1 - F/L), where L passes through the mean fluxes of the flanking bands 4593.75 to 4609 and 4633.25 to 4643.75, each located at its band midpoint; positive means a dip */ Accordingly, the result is 1.16 AA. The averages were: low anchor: 14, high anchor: 12.4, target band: 12.4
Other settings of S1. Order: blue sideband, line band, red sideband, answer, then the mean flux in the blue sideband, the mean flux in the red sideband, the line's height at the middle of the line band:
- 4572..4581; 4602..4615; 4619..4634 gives -1.34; 12.9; 11.9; 12.2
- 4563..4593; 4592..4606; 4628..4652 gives -1.98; 12.5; 12.4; 12.5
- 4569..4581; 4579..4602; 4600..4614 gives 0.13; 12.9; 13.7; 13.3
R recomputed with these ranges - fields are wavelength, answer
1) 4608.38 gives 12.6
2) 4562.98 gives 11.7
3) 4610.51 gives 13.3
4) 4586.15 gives 12.3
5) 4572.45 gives 13.5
